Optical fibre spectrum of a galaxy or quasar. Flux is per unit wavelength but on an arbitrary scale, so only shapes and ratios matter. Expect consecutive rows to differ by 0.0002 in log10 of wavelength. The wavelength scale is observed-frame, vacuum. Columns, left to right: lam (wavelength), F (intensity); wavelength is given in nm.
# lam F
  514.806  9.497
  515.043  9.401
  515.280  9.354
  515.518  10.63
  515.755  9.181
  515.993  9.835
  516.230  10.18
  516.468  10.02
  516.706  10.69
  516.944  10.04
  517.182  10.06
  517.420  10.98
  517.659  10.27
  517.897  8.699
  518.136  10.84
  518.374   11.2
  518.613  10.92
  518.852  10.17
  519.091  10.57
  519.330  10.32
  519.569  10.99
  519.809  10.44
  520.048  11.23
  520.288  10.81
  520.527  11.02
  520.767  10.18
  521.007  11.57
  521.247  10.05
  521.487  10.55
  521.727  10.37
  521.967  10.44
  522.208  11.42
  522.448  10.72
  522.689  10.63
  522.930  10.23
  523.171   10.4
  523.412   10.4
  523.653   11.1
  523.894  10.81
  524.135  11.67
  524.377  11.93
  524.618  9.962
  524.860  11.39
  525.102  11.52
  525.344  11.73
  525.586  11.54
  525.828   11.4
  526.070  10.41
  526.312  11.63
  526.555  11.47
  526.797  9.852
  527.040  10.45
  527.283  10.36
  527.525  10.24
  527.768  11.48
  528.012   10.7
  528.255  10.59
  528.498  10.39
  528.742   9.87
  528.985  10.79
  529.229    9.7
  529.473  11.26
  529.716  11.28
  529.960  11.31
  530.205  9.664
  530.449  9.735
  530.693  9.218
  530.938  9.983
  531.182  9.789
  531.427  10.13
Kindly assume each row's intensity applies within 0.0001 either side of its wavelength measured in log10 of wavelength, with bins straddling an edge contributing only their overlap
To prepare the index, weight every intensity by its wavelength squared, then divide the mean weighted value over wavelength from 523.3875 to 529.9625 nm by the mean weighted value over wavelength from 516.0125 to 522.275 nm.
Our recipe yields 1.07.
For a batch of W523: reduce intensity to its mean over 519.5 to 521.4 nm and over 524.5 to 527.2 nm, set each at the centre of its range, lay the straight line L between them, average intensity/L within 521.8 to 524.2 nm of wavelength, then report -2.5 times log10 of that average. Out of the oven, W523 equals 0.01 mag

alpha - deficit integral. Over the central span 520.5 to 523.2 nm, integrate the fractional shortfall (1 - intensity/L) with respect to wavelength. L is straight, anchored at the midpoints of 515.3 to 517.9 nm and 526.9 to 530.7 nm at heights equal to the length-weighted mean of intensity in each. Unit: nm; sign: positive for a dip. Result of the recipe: -0.098 nm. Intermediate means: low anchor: 10.1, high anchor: 10.5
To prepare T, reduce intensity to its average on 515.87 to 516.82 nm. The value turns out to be 10.2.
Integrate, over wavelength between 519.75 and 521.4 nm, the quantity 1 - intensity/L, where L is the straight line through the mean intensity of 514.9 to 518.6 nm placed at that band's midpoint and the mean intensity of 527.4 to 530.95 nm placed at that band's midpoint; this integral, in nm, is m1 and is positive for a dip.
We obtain -0.09 nm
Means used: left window 10.1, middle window 10.8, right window 10.4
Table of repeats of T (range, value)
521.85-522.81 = 10.8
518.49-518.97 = 10.5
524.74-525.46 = 11.5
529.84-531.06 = 9.97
